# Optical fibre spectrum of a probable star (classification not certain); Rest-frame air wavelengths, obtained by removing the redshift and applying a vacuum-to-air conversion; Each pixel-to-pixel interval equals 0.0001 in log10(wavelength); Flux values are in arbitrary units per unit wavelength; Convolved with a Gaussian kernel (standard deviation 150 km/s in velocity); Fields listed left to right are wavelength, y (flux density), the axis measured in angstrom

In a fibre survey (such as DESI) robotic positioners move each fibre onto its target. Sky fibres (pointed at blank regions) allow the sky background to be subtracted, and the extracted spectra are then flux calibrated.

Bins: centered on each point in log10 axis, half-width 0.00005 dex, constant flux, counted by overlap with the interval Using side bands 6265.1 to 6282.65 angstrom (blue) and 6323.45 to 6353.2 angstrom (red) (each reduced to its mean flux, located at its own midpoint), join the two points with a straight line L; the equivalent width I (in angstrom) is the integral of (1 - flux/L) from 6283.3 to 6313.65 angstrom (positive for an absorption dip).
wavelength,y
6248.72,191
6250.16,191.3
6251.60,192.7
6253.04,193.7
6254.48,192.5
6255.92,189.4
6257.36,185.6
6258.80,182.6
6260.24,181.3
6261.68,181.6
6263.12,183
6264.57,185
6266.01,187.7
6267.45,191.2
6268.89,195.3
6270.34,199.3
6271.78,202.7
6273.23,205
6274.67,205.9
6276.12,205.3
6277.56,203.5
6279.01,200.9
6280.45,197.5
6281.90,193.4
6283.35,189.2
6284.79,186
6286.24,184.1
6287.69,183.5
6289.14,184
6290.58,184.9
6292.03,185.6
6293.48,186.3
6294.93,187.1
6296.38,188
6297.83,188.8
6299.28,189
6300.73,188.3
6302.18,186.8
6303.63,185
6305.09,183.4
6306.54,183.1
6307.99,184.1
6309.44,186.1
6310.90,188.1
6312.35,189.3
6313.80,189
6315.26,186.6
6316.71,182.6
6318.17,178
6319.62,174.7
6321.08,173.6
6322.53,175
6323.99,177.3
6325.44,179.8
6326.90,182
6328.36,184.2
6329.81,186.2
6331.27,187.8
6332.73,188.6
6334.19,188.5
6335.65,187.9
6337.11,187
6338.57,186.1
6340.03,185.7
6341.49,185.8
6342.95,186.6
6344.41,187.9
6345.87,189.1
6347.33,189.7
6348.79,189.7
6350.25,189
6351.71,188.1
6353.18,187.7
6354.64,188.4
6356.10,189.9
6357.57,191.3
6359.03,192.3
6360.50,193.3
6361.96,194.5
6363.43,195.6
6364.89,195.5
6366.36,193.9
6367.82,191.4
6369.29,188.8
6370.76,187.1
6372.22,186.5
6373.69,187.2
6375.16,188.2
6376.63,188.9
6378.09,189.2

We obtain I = 1.2 angstrom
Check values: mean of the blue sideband 199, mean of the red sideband 186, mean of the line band 186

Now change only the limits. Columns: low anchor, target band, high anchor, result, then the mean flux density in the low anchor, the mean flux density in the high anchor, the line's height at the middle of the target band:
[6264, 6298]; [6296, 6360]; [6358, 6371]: 2.26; 193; 193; 193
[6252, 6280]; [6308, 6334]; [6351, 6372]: 1.22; 193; 191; 192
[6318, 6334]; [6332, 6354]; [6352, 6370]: -0.19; 181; 192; 186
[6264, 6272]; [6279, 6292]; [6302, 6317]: 0.12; 193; 186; 190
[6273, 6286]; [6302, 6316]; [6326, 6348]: 0.44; 198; 187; 192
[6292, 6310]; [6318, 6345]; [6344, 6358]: 0.66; 186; 189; 188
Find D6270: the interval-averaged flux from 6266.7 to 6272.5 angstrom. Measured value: 197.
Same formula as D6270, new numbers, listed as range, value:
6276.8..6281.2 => 201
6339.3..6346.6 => 187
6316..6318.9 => 180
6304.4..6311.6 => 185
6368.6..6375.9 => 187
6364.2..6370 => 192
